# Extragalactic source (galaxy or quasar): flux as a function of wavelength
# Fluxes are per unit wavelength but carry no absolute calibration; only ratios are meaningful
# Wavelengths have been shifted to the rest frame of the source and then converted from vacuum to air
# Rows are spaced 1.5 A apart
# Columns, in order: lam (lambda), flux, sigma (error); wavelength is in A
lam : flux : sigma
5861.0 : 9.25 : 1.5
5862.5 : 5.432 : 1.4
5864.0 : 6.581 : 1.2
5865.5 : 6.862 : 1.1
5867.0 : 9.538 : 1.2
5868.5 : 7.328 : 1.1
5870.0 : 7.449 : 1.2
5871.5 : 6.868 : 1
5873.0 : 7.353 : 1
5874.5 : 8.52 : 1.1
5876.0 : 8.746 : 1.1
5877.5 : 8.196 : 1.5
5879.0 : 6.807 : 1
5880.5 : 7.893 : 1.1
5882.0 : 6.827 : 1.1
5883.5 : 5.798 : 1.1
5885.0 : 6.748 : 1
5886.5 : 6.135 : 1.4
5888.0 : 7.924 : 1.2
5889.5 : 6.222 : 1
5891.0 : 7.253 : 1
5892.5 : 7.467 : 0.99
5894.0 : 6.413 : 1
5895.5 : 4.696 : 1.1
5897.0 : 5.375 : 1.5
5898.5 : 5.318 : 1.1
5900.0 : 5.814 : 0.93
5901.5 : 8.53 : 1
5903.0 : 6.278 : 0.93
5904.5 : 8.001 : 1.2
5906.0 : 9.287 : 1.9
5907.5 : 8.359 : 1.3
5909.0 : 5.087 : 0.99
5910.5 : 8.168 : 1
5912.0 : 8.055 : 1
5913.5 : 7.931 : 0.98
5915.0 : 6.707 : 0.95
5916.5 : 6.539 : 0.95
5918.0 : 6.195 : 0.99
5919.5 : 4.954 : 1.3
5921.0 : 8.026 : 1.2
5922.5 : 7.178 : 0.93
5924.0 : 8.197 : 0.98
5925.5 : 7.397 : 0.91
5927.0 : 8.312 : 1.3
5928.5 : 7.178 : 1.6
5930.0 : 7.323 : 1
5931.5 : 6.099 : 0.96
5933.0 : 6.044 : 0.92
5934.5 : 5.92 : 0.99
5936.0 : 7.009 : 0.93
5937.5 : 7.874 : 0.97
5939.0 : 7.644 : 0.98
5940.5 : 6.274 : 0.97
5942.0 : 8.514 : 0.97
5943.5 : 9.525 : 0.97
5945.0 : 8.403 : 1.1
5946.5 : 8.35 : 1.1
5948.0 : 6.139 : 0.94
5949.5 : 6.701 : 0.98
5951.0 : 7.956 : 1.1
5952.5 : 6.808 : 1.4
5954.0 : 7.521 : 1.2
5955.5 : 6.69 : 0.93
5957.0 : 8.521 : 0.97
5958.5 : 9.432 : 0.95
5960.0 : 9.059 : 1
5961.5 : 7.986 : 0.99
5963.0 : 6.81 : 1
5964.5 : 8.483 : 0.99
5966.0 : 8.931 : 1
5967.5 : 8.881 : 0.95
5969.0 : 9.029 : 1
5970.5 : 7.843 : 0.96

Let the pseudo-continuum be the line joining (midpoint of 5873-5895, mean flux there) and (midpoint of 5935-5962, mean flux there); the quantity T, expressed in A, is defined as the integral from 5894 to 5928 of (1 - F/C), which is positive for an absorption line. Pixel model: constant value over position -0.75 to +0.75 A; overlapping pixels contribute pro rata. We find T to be 2.0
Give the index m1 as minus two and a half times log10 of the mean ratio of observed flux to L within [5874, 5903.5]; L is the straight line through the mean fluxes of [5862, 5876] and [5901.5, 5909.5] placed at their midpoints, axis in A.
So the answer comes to 0.10 mag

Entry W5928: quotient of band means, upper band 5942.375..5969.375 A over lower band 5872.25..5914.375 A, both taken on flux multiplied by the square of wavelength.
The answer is 1.16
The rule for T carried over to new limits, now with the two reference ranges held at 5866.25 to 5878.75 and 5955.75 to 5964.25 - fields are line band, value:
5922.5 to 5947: 2.08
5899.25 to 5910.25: 0.95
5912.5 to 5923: 1.69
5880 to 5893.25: 1.83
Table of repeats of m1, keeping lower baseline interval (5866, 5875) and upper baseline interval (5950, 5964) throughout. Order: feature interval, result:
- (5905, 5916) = 0.03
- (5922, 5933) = 0.08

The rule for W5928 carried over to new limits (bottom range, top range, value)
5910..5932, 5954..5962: 1.16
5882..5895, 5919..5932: 1.09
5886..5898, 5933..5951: 1.18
